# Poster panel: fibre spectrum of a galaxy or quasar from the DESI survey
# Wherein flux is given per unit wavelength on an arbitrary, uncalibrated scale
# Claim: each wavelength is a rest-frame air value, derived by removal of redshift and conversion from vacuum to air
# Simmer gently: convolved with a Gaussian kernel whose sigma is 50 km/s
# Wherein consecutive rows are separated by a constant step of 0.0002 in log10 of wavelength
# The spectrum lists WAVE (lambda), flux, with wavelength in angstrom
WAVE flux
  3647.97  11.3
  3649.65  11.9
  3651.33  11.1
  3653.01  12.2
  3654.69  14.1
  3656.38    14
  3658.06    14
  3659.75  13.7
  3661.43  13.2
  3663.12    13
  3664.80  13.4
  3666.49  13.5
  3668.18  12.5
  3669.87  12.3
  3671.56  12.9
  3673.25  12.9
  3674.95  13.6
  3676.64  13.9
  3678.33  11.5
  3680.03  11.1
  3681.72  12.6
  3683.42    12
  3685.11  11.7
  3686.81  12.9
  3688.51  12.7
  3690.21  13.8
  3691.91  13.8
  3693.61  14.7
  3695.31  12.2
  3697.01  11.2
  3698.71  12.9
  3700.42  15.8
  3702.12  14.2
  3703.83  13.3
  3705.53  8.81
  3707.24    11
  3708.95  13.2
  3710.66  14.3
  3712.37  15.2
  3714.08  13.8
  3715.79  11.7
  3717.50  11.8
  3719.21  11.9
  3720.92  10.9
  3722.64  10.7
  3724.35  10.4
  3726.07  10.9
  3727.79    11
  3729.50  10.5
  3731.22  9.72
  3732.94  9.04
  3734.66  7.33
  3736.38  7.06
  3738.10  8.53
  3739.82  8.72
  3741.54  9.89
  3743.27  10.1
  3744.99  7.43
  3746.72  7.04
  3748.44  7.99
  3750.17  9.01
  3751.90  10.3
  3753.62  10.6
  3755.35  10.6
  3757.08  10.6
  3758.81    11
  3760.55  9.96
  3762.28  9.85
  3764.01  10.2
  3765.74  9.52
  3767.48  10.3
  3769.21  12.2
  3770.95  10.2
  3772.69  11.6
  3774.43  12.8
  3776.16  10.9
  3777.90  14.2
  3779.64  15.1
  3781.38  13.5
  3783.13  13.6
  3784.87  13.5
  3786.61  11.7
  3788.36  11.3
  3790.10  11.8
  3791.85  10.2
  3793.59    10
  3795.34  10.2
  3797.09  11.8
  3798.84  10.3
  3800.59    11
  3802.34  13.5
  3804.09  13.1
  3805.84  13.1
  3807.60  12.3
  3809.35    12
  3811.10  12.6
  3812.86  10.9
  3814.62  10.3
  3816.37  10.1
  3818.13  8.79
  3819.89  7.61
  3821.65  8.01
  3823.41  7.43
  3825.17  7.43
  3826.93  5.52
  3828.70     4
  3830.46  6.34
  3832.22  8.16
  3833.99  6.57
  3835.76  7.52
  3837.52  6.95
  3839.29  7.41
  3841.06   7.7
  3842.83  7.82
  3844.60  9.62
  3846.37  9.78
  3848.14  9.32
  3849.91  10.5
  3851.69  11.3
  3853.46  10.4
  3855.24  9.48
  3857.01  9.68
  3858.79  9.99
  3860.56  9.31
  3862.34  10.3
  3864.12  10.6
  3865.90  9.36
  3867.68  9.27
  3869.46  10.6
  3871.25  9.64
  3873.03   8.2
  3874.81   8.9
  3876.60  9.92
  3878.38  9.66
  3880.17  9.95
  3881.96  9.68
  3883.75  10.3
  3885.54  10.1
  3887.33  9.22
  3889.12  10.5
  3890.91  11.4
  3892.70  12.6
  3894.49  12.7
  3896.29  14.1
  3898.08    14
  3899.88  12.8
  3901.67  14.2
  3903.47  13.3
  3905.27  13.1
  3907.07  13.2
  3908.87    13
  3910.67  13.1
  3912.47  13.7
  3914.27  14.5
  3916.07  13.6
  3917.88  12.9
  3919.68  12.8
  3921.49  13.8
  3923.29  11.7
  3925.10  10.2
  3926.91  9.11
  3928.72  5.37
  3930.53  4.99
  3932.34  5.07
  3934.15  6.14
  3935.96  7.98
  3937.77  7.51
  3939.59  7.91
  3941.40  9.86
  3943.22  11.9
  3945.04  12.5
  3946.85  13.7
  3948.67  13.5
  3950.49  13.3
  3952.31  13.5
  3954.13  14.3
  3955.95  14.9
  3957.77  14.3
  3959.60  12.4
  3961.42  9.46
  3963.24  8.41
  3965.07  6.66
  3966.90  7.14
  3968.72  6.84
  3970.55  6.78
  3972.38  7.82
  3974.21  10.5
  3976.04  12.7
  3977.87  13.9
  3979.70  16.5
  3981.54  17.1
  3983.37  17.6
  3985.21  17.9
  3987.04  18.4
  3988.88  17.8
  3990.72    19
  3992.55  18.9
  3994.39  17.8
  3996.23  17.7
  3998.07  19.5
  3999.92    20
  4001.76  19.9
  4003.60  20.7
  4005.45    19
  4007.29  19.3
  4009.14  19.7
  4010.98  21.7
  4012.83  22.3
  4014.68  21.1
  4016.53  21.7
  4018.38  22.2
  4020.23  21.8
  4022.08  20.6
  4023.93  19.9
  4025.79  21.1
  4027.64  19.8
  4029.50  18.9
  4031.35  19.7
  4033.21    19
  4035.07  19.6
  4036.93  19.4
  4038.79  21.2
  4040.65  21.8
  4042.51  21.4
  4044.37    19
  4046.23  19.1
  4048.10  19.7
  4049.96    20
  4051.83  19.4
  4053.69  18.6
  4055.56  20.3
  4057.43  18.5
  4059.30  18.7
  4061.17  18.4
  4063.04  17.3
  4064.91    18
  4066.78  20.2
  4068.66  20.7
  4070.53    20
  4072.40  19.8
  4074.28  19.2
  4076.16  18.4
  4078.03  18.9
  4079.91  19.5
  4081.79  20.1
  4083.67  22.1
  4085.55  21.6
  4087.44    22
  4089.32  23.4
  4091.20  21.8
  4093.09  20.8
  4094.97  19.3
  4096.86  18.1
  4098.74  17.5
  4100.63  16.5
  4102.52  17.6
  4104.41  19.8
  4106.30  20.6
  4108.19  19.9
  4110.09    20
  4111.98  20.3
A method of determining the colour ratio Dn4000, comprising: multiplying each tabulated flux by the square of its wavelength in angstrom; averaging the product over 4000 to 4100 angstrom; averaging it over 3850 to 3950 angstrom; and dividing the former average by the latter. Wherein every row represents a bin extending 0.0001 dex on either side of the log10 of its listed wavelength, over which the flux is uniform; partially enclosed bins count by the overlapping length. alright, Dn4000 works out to 2.0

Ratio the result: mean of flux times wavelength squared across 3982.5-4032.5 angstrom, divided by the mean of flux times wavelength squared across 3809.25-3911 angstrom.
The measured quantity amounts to 2.1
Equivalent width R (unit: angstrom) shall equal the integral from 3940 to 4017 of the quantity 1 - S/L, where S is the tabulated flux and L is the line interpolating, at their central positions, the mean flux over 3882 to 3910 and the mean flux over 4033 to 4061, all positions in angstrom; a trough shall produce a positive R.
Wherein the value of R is 6.4 angstrom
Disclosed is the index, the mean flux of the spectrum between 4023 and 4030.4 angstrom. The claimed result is 19.9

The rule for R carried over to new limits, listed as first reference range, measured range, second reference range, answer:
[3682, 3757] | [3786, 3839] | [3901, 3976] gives 6.73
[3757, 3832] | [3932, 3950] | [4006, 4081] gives 7.04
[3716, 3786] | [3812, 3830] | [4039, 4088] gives 6.58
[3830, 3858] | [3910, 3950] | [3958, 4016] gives 7.08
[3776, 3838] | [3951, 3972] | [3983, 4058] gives 8.22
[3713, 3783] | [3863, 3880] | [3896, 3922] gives 4.22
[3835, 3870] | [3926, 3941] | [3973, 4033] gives 7.89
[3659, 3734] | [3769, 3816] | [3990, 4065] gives 8.31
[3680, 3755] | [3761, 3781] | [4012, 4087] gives 1.73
